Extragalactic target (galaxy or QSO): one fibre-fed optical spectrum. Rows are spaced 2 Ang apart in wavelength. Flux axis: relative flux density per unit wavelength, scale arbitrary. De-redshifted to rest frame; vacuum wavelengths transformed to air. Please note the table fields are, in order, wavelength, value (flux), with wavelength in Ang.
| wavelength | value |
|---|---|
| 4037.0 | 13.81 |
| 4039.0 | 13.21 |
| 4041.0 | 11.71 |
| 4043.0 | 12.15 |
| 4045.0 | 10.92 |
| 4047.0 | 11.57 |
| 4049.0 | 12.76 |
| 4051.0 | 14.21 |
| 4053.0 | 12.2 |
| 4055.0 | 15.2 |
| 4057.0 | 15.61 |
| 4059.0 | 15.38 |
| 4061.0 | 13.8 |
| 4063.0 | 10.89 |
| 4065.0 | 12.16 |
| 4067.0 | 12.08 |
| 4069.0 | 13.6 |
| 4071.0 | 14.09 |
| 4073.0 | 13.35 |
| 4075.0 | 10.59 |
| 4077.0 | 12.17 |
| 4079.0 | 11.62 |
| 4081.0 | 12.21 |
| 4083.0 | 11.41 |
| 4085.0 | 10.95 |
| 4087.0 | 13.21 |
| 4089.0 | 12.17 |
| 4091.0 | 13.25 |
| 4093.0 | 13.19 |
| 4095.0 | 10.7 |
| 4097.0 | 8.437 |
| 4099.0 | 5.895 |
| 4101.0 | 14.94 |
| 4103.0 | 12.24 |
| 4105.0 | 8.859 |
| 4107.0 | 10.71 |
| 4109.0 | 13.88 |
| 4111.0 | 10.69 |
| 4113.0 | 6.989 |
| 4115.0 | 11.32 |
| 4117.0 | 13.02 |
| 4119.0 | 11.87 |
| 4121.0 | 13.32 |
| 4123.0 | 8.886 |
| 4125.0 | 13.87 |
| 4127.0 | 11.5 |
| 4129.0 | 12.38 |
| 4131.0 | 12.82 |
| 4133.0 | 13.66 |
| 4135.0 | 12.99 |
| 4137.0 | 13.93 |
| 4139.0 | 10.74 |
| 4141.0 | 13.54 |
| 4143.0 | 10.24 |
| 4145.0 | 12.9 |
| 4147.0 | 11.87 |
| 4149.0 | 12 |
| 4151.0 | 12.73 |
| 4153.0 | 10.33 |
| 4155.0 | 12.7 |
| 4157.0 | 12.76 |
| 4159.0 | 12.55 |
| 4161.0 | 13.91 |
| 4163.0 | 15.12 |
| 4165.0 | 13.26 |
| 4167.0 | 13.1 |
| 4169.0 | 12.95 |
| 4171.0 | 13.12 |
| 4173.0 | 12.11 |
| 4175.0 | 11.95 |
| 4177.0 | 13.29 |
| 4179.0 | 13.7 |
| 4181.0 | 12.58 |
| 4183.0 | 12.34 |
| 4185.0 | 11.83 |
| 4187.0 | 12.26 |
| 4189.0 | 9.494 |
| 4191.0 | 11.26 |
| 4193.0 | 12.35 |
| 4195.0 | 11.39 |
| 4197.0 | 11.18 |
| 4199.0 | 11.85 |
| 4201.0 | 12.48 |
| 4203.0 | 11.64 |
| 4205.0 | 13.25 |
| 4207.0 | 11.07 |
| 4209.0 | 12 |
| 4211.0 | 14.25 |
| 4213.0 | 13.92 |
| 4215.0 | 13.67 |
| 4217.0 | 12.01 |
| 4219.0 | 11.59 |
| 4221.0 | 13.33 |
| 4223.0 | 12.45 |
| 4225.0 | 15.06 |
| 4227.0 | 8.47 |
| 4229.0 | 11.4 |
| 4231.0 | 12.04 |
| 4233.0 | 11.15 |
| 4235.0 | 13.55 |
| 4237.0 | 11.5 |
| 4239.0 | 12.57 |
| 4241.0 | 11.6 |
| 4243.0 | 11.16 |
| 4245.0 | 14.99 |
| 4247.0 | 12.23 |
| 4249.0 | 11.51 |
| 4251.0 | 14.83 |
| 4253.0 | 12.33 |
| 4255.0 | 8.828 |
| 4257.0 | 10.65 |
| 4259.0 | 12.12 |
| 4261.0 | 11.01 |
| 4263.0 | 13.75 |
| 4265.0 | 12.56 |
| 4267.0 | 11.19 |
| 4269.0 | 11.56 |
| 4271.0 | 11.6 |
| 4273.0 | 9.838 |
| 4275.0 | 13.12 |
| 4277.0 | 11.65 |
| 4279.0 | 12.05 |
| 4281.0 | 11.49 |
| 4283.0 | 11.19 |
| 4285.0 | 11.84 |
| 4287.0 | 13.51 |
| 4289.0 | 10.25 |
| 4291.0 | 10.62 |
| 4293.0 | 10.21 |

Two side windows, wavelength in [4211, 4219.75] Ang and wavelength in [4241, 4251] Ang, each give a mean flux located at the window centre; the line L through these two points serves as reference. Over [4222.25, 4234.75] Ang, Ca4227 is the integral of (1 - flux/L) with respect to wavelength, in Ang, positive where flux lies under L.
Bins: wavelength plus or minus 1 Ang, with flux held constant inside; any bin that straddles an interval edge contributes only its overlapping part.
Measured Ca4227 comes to 1.0 Ang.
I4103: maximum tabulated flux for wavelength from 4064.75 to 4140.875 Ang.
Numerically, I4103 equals 14.94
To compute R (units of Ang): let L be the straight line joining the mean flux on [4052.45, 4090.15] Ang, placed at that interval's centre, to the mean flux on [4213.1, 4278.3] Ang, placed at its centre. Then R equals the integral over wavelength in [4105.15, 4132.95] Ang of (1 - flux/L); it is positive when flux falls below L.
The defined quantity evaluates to 2.1 Ang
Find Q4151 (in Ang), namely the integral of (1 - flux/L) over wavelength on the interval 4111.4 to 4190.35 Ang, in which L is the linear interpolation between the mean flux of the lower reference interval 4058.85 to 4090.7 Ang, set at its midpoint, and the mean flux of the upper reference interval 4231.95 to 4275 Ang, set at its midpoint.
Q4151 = -0.4 Ang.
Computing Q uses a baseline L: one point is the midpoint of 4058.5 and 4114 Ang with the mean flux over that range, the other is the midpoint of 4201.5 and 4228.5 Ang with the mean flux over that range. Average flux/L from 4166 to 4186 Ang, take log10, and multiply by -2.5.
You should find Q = -0.04 mag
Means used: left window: 11.7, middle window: 12.7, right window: 12.5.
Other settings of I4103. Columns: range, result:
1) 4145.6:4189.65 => 15.12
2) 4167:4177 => 13.29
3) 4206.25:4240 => 15.06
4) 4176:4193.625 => 13.7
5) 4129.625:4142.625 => 13.93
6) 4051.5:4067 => 15.61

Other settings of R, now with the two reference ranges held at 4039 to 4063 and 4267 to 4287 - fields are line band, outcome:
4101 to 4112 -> 1.0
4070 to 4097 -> 1.8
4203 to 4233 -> -0.9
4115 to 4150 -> 0.8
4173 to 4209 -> 0.7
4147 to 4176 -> -0.7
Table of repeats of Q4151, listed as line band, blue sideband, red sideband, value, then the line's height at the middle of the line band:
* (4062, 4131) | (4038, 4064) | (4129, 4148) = 5.9 Ang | 12.8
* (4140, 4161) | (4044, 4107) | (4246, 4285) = -0.4 Ang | 12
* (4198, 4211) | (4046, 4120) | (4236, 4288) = -0.2 Ang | 12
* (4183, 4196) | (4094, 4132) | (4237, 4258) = 0.2 Ang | 11.7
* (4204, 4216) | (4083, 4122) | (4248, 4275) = -1.5 Ang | 11.6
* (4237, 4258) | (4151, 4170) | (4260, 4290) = 0.0 Ang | 12.1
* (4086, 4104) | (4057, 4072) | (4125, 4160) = 1.9 Ang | 12.9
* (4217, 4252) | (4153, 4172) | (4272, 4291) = -0.3 Ang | 12.2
